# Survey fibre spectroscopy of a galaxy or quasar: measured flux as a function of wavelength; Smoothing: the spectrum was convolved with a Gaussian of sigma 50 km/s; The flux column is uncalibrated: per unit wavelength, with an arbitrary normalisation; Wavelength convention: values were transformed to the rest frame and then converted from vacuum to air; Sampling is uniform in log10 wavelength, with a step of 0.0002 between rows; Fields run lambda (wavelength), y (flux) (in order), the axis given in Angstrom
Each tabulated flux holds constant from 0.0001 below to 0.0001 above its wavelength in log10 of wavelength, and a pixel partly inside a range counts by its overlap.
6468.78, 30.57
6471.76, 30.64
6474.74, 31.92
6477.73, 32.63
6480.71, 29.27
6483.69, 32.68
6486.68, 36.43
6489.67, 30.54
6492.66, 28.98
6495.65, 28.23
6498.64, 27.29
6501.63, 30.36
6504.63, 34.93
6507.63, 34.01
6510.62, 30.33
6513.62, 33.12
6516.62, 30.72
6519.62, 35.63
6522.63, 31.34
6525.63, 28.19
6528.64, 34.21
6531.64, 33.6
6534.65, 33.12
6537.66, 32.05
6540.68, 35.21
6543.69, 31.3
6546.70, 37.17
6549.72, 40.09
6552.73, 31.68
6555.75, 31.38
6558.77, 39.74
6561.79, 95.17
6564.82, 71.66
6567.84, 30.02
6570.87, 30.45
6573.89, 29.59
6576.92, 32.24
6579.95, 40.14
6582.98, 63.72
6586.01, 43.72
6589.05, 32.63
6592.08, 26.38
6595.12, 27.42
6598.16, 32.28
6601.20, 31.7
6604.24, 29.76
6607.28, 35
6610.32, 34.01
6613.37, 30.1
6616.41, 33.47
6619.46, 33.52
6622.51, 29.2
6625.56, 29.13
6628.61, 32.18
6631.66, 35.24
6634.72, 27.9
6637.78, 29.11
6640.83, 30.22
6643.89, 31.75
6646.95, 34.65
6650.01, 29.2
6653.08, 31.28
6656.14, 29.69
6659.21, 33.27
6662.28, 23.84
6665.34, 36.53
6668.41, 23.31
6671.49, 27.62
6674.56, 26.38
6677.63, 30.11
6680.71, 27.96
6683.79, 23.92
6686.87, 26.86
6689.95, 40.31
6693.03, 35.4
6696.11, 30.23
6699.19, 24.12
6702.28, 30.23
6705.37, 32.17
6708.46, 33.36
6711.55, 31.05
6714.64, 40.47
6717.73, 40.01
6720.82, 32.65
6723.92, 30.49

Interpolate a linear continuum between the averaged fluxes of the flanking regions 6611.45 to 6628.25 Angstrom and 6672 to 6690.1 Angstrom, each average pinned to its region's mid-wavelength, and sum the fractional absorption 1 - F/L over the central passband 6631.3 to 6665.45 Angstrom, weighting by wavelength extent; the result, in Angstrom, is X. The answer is -0.9 Angstrom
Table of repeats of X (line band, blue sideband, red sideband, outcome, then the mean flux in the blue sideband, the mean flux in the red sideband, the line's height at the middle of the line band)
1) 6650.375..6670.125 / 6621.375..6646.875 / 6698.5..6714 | 0.9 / 30.8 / 31.1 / 30.9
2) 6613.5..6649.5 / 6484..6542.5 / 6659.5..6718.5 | -0.3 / 32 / 30.7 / 31.1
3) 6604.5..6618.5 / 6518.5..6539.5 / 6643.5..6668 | -0.6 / 32.6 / 30.9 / 31.5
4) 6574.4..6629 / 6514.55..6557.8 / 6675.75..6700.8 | -4.0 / 33.3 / 29.8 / 31.8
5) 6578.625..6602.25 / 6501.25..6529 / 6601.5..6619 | -3.6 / 32.3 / 32.5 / 32.4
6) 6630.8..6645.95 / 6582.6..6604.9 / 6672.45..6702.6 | 0.7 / 34.8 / 29.5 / 32.3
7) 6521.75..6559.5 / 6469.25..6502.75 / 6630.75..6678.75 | -3.9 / 30.8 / 29.9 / 30.5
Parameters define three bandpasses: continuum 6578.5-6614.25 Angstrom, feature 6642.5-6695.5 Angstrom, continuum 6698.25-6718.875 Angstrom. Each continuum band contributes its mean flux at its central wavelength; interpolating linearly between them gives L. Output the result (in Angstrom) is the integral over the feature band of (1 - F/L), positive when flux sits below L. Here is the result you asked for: 6.1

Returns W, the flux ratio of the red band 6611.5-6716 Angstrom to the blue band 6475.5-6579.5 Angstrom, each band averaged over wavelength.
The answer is 0.9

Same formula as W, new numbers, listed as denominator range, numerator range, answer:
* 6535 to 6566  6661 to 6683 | 0.64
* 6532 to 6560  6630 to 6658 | 0.90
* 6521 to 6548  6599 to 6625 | 0.97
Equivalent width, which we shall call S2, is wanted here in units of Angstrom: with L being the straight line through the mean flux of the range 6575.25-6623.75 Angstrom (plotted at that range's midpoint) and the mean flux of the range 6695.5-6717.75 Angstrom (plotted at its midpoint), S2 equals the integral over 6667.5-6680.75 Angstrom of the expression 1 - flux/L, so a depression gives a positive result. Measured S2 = 2.4 Angstrom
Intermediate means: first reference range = 34.7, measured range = 27.1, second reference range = 32.3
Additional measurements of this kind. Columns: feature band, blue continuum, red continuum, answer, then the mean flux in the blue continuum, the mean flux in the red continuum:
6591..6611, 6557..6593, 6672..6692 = 4.9 Angstrom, 44.8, 29.3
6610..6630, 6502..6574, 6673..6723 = 1.7 Angstrom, 37.3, 31.6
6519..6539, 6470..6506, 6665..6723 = -0.9 Angstrom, 31.1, 31.1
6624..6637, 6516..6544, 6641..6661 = 0.3 Angstrom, 32.6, 31.4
